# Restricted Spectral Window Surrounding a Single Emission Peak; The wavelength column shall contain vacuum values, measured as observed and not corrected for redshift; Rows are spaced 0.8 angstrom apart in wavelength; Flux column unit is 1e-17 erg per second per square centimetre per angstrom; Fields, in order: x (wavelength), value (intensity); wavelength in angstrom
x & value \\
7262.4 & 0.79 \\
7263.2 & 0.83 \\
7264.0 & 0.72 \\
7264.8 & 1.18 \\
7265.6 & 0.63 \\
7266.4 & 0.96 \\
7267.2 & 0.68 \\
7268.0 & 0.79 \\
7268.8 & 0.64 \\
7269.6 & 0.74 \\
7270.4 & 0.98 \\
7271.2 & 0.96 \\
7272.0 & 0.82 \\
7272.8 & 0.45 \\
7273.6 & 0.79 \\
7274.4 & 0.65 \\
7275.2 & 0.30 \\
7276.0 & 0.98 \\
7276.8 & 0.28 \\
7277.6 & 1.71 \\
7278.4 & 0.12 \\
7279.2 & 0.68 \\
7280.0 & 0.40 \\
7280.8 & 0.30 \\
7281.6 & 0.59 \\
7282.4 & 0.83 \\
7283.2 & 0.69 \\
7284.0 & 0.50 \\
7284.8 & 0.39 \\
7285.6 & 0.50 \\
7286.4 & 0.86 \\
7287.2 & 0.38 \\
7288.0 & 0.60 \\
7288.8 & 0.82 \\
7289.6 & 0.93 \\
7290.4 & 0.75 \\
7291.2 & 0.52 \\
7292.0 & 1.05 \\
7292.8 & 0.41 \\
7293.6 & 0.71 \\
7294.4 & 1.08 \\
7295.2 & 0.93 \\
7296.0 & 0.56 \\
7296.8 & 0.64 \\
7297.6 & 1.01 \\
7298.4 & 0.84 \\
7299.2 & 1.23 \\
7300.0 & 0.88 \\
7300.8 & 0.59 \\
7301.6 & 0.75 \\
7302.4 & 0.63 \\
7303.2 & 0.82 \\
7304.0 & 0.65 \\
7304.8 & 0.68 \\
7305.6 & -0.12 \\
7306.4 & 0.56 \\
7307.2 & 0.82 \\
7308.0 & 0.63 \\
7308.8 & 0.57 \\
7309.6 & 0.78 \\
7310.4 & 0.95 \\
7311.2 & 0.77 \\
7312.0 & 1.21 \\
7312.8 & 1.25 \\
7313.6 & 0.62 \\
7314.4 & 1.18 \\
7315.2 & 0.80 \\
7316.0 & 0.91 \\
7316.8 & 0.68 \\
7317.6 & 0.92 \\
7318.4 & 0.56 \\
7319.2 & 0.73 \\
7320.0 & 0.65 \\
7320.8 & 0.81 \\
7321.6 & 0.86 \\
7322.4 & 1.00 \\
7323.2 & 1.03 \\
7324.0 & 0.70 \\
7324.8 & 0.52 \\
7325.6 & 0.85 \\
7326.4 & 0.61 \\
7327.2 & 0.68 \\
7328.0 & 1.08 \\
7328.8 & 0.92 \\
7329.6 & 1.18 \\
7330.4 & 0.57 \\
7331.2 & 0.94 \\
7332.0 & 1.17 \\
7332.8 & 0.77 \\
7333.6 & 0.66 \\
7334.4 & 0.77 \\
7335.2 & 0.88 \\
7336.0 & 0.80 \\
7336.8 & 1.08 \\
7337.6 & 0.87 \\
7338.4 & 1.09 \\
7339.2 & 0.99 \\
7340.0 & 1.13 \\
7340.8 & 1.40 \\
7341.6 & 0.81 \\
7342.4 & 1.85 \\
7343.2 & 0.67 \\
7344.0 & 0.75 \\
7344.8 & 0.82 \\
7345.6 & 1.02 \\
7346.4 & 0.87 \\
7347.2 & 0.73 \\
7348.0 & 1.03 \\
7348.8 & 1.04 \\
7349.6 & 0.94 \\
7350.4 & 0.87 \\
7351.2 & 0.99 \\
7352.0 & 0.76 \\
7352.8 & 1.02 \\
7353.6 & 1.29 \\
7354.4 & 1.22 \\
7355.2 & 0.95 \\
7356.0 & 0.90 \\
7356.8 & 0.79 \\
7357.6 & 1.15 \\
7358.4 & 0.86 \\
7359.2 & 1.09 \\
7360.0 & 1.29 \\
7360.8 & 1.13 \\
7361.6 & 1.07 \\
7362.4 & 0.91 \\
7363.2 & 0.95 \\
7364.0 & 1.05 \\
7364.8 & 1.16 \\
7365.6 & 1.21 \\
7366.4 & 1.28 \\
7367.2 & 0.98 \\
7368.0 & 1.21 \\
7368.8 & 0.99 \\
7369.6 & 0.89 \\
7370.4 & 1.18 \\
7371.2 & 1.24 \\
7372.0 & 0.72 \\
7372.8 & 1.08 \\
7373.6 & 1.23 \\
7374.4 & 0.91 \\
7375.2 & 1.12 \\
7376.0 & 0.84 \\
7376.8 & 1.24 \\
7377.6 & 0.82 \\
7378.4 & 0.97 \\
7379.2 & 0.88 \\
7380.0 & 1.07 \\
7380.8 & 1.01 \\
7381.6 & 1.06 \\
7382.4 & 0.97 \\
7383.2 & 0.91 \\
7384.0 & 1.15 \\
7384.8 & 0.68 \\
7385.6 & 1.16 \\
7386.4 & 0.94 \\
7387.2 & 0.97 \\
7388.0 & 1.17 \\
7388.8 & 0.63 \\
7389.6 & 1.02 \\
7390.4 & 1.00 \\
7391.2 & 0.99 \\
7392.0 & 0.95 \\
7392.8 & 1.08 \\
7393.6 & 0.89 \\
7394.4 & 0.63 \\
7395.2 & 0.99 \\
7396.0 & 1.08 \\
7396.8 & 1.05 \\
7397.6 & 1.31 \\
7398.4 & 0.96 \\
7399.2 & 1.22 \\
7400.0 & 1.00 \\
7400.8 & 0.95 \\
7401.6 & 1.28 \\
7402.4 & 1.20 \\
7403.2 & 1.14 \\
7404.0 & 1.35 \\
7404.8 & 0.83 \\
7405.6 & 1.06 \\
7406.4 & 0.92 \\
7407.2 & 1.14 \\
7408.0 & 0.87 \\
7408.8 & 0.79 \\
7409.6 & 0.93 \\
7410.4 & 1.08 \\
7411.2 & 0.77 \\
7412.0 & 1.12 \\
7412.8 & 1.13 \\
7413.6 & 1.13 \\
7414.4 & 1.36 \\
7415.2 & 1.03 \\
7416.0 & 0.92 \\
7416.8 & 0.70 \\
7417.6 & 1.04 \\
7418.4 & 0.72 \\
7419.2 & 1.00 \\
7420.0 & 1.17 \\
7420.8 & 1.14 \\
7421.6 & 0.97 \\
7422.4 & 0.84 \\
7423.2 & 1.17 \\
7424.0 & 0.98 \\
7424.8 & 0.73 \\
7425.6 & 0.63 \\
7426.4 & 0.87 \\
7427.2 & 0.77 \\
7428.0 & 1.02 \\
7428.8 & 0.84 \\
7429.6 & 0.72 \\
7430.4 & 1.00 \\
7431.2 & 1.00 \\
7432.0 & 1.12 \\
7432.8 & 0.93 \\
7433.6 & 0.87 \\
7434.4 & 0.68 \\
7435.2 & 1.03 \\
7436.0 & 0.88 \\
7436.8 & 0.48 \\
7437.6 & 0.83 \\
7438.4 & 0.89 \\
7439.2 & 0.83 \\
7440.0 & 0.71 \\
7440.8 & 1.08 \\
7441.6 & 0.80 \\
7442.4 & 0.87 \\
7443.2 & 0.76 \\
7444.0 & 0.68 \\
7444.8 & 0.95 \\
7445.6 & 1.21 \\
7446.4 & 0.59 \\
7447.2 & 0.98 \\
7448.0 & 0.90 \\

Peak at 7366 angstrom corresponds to Mg II 2798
